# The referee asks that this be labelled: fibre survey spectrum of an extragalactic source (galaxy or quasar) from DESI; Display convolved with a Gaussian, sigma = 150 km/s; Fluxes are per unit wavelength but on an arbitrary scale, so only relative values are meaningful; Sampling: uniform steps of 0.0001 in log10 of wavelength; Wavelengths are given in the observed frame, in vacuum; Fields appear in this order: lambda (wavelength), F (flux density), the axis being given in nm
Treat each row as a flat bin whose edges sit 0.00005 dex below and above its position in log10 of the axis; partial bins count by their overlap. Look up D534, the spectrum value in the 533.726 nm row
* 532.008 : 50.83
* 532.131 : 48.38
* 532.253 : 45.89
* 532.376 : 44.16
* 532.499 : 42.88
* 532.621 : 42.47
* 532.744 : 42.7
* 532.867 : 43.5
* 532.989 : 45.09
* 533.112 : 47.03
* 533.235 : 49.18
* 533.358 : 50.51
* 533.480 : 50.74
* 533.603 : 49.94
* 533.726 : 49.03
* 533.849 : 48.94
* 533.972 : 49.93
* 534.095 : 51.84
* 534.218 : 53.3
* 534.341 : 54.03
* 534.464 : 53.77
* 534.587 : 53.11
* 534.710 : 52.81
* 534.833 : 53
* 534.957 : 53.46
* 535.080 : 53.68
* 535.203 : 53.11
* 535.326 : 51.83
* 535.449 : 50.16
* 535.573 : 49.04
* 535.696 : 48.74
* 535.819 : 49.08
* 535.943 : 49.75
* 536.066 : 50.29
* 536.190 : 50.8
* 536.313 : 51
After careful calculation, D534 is 49.03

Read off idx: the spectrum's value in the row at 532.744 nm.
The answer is 42.7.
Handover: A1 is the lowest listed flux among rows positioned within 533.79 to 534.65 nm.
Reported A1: 48.94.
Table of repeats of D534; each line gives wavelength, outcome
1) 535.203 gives 53.11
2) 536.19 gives 50.8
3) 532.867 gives 43.5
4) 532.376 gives 44.16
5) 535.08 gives 53.68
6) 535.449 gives 50.16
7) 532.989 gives 45.09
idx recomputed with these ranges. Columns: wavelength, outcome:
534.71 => 52.81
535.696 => 48.74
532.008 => 50.83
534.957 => 53.46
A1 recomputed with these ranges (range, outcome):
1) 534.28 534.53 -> 53.77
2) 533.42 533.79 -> 49.03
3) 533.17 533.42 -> 49.18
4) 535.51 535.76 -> 48.74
